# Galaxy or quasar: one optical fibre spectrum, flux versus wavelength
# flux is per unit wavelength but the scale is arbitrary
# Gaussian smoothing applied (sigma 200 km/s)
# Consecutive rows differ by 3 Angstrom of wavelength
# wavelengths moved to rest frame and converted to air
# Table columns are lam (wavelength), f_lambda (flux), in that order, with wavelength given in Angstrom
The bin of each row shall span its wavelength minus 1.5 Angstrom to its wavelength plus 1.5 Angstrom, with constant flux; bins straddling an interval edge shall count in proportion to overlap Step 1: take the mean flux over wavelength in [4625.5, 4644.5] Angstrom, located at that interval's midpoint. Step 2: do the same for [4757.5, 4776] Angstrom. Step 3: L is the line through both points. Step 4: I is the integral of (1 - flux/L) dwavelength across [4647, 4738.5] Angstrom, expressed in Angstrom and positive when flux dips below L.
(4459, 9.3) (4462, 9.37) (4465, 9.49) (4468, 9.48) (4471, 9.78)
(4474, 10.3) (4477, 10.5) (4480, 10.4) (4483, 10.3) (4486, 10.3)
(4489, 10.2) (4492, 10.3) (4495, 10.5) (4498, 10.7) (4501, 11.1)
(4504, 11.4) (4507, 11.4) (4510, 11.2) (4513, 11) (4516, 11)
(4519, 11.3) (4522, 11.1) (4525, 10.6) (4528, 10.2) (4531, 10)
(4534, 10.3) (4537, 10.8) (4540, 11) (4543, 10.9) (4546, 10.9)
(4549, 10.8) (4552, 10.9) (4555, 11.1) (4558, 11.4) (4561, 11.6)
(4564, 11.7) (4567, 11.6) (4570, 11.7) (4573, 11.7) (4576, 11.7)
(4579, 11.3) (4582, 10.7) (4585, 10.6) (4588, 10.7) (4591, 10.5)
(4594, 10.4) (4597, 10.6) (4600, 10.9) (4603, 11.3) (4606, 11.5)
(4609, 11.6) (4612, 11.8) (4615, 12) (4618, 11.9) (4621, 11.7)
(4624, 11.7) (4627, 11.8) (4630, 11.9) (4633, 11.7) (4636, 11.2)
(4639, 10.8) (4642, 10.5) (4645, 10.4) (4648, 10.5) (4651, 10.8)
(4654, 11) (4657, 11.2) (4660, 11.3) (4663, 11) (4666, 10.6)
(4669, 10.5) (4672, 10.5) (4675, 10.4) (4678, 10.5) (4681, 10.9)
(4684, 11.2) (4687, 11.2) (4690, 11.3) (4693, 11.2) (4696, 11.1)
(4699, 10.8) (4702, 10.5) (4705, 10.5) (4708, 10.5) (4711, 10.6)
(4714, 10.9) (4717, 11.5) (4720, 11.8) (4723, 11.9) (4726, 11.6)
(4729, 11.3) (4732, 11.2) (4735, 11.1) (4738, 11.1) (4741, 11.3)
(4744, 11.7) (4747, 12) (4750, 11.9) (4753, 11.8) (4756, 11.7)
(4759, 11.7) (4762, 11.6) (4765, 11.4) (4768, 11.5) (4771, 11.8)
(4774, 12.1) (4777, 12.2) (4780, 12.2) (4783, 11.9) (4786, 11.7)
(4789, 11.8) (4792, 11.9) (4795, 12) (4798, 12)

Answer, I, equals 3.8 Angstrom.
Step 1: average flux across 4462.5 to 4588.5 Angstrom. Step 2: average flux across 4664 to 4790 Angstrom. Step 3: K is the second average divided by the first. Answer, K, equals 1.0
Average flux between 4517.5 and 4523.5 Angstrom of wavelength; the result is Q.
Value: 11.2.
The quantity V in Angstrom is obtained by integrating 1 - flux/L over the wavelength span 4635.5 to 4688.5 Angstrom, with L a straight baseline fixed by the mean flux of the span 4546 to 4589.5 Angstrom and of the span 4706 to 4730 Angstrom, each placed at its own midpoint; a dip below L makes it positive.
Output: 2.1 Angstrom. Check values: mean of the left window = 11.2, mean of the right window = 11.2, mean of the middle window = 10.8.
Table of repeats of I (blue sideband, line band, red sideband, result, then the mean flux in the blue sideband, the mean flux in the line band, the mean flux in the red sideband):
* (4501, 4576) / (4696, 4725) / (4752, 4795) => 1.5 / 11.1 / 11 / 11.8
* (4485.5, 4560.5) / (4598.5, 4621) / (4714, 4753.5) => -0.9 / 10.8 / 11.6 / 11.5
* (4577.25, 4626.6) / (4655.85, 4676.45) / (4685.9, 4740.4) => 0.7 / 11.2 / 10.8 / 11.1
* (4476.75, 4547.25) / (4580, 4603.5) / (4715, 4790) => 0.7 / 10.7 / 10.7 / 11.7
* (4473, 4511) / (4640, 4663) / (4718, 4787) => 0.9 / 10.7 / 10.8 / 11.7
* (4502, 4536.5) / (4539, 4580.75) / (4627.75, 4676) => -1.6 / 10.9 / 11.3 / 10.9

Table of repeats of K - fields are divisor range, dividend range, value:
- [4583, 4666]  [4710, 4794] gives 1.04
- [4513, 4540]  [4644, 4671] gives 1.01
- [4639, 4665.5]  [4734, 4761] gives 1.07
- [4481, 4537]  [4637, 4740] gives 1.02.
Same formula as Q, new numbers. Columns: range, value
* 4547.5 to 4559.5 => 11.1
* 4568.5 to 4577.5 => 11.7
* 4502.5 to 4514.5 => 11.2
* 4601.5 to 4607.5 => 11.4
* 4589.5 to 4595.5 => 10.5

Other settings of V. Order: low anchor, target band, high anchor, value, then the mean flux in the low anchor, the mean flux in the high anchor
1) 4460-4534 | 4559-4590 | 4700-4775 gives -1.6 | 10.5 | 11.4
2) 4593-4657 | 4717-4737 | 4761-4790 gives 0.3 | 11.2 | 11.8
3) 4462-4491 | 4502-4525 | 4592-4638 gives -1.6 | 10.1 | 11.4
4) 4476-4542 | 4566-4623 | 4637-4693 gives -2.6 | 10.7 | 10.8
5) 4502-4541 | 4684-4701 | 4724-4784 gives 0.5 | 10.9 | 11.7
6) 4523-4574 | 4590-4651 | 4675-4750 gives -0.9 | 11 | 11.2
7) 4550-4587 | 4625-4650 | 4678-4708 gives 0.0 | 11.3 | 10.9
